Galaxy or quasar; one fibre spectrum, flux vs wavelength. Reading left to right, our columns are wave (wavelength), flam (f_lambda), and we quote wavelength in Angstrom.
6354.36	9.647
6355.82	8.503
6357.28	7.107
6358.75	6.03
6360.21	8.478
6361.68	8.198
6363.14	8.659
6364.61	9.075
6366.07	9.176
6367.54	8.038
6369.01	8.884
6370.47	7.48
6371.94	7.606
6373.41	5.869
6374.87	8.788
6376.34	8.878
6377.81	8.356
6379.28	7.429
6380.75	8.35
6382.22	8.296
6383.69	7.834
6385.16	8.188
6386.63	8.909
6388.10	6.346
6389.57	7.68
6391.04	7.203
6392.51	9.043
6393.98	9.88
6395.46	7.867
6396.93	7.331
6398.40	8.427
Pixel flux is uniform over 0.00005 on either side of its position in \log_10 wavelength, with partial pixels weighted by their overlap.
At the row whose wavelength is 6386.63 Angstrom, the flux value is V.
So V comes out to 8.909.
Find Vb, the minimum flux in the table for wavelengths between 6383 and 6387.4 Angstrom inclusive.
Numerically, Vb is 7.834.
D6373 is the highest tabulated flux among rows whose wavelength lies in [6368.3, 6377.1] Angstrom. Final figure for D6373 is 8.884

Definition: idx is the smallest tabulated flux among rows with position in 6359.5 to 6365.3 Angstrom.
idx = 8.198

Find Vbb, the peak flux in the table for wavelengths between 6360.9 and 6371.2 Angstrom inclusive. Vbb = 9.176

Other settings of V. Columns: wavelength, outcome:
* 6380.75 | 8.35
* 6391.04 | 7.203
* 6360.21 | 8.478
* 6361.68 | 8.198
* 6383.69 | 7.834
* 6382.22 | 8.296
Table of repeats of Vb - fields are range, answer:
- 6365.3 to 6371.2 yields 7.48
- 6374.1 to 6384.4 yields 7.429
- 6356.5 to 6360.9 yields 6.03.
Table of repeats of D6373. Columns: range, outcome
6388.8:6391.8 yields 7.68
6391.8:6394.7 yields 9.88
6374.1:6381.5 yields 8.878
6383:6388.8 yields 8.909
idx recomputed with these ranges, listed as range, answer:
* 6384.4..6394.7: 6.346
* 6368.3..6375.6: 5.869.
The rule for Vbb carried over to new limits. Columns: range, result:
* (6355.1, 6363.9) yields 8.659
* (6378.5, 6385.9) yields 8.35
